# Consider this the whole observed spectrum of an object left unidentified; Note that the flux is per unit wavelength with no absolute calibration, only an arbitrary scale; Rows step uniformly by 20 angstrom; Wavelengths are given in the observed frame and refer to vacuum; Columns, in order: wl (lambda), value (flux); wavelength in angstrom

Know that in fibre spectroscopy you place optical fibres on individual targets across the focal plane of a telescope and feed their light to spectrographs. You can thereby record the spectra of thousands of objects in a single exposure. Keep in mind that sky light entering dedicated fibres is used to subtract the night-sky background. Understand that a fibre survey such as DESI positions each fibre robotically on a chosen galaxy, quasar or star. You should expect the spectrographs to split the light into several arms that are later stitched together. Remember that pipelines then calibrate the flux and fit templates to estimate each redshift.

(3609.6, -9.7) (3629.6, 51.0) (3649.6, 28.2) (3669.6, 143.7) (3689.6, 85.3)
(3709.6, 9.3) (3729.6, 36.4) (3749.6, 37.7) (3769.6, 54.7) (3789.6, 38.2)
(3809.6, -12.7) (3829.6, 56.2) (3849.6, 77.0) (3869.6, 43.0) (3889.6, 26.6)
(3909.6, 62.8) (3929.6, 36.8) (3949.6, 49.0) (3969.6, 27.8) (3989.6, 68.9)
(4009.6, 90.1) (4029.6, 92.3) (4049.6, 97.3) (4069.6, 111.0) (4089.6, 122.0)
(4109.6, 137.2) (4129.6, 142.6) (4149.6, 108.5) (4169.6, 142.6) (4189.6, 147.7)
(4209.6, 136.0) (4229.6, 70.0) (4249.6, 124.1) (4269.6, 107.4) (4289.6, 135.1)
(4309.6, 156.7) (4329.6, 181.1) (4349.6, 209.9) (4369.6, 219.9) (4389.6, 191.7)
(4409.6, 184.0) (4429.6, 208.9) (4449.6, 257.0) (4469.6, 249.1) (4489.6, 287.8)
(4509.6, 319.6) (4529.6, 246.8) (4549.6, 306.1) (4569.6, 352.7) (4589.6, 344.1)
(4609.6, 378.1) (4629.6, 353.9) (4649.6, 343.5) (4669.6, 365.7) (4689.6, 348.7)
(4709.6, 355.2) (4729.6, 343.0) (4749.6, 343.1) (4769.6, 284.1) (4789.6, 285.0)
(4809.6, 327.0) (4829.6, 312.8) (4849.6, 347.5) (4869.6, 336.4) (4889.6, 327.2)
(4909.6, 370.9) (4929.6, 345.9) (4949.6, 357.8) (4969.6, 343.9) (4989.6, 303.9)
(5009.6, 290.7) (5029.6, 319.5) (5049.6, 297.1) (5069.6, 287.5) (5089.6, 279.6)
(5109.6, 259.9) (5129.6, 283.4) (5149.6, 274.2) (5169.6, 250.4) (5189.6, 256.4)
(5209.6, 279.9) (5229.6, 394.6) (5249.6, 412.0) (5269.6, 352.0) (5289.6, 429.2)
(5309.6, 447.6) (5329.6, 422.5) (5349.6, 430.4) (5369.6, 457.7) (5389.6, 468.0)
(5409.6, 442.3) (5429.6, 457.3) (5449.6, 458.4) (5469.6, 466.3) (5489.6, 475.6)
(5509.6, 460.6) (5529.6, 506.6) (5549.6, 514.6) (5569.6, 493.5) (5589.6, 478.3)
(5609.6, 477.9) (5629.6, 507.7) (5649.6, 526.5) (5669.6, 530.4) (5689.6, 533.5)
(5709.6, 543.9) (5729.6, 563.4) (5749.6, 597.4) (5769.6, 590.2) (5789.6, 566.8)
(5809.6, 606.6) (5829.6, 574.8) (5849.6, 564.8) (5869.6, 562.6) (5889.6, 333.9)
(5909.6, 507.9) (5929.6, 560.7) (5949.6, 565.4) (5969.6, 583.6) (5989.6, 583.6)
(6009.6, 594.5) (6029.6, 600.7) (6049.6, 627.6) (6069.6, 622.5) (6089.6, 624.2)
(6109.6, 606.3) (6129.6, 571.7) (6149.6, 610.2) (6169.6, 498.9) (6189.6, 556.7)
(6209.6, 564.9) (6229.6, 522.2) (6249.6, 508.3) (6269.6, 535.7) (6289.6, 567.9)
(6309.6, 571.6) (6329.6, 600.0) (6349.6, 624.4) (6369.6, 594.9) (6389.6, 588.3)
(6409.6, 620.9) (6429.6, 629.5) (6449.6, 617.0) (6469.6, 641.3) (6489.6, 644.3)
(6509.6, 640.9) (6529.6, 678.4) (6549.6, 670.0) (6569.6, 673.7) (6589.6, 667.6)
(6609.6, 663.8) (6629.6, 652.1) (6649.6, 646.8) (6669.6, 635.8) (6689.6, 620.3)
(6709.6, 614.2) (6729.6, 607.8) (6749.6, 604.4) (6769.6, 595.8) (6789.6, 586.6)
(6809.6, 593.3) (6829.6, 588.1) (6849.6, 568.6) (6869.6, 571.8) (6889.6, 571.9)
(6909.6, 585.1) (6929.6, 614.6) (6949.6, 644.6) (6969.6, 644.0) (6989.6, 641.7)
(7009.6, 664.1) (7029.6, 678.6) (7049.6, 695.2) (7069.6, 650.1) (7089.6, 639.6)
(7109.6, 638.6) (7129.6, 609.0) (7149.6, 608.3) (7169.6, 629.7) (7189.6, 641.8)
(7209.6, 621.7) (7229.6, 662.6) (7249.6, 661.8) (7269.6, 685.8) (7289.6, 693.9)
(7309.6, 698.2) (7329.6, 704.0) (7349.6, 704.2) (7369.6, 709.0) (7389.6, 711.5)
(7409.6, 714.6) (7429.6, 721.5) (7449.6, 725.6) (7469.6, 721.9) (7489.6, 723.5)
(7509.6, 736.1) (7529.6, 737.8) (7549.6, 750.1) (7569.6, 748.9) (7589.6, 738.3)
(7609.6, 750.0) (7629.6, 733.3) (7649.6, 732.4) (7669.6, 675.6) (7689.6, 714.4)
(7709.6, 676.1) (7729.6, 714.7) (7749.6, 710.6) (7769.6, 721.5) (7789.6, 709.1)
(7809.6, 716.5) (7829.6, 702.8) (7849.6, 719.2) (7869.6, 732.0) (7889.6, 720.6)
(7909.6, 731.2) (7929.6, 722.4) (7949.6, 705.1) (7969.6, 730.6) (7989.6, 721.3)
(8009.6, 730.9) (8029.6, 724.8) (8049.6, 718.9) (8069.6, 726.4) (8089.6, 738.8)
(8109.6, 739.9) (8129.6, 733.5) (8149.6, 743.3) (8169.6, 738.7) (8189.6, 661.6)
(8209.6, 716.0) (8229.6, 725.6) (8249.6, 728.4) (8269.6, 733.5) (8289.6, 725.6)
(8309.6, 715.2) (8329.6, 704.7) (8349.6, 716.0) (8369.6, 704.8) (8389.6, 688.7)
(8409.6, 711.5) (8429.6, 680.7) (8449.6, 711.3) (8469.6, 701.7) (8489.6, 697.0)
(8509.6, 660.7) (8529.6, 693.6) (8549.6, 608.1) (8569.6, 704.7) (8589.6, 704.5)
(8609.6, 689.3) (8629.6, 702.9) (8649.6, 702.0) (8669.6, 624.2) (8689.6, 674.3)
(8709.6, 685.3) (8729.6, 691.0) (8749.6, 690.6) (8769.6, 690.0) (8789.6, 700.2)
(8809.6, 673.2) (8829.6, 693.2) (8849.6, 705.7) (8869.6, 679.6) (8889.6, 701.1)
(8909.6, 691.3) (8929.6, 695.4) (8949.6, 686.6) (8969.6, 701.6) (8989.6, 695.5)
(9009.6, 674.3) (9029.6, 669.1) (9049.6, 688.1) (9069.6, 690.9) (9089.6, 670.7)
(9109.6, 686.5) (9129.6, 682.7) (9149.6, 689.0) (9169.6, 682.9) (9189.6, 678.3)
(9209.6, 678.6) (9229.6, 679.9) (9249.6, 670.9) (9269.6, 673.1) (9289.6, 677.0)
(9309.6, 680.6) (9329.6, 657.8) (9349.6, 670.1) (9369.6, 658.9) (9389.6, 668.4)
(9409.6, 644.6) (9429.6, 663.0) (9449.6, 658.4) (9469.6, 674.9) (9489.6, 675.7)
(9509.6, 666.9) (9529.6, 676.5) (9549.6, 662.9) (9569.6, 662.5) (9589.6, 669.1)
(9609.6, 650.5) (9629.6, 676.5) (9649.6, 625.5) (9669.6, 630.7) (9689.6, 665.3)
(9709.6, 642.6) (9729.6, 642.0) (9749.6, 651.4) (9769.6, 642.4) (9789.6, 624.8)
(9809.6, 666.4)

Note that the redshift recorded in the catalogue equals 0.00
